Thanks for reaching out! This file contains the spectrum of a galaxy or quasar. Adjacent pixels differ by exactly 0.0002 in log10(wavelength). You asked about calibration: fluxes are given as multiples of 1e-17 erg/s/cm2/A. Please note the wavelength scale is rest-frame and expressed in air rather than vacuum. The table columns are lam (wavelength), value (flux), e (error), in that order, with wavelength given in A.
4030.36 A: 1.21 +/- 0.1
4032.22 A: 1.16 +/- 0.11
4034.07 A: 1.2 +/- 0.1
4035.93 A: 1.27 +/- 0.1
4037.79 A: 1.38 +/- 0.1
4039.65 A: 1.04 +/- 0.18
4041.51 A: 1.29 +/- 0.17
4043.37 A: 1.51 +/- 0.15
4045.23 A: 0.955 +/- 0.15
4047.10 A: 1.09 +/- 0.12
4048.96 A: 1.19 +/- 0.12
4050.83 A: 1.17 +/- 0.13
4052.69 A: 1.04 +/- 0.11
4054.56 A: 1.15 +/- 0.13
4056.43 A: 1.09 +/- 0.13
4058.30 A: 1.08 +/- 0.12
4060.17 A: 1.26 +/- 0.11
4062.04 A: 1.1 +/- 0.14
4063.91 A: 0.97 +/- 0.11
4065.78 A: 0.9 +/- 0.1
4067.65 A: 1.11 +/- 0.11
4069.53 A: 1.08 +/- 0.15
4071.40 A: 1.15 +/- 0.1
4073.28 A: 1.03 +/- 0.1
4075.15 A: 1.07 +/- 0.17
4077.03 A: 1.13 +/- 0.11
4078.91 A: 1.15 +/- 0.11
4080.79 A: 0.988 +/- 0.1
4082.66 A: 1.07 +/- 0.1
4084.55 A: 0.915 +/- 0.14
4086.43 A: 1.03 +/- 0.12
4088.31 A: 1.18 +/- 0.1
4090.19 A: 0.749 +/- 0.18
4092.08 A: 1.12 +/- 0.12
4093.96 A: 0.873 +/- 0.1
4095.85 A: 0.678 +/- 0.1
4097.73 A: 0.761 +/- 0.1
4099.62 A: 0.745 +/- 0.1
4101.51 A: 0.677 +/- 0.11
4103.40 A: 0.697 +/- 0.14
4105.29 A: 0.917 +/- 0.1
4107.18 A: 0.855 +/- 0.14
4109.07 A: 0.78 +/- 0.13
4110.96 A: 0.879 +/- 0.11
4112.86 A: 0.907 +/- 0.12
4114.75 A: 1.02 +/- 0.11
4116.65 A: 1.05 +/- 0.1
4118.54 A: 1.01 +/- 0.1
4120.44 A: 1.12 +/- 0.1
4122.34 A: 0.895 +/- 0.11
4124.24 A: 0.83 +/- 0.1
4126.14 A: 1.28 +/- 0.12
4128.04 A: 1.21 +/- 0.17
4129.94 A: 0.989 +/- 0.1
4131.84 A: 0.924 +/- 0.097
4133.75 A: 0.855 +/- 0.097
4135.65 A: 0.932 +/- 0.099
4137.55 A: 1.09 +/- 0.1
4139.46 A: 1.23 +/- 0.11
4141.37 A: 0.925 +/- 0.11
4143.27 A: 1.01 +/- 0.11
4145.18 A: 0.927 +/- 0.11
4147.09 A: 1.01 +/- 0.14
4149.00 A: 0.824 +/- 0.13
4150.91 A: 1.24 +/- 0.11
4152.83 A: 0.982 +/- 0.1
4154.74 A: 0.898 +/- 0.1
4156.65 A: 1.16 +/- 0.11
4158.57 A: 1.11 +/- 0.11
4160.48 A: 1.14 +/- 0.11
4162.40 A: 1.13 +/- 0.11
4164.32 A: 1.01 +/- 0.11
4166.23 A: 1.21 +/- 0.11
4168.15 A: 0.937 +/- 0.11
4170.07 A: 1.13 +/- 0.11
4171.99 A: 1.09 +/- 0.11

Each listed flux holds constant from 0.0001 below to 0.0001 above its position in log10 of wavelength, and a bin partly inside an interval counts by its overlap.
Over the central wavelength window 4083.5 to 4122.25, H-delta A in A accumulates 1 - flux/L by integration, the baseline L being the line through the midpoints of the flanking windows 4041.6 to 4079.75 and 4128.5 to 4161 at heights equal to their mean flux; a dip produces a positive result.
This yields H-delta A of 6.0 A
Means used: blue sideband 1.11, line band 0.898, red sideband 1.02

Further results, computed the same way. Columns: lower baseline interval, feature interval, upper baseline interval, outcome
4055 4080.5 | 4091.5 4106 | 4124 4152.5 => 3.5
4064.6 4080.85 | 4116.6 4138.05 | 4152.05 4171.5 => 1.2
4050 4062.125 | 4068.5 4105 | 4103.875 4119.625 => 2.4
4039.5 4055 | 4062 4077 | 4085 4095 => 0.2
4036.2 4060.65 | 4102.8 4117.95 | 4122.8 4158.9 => 2.5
